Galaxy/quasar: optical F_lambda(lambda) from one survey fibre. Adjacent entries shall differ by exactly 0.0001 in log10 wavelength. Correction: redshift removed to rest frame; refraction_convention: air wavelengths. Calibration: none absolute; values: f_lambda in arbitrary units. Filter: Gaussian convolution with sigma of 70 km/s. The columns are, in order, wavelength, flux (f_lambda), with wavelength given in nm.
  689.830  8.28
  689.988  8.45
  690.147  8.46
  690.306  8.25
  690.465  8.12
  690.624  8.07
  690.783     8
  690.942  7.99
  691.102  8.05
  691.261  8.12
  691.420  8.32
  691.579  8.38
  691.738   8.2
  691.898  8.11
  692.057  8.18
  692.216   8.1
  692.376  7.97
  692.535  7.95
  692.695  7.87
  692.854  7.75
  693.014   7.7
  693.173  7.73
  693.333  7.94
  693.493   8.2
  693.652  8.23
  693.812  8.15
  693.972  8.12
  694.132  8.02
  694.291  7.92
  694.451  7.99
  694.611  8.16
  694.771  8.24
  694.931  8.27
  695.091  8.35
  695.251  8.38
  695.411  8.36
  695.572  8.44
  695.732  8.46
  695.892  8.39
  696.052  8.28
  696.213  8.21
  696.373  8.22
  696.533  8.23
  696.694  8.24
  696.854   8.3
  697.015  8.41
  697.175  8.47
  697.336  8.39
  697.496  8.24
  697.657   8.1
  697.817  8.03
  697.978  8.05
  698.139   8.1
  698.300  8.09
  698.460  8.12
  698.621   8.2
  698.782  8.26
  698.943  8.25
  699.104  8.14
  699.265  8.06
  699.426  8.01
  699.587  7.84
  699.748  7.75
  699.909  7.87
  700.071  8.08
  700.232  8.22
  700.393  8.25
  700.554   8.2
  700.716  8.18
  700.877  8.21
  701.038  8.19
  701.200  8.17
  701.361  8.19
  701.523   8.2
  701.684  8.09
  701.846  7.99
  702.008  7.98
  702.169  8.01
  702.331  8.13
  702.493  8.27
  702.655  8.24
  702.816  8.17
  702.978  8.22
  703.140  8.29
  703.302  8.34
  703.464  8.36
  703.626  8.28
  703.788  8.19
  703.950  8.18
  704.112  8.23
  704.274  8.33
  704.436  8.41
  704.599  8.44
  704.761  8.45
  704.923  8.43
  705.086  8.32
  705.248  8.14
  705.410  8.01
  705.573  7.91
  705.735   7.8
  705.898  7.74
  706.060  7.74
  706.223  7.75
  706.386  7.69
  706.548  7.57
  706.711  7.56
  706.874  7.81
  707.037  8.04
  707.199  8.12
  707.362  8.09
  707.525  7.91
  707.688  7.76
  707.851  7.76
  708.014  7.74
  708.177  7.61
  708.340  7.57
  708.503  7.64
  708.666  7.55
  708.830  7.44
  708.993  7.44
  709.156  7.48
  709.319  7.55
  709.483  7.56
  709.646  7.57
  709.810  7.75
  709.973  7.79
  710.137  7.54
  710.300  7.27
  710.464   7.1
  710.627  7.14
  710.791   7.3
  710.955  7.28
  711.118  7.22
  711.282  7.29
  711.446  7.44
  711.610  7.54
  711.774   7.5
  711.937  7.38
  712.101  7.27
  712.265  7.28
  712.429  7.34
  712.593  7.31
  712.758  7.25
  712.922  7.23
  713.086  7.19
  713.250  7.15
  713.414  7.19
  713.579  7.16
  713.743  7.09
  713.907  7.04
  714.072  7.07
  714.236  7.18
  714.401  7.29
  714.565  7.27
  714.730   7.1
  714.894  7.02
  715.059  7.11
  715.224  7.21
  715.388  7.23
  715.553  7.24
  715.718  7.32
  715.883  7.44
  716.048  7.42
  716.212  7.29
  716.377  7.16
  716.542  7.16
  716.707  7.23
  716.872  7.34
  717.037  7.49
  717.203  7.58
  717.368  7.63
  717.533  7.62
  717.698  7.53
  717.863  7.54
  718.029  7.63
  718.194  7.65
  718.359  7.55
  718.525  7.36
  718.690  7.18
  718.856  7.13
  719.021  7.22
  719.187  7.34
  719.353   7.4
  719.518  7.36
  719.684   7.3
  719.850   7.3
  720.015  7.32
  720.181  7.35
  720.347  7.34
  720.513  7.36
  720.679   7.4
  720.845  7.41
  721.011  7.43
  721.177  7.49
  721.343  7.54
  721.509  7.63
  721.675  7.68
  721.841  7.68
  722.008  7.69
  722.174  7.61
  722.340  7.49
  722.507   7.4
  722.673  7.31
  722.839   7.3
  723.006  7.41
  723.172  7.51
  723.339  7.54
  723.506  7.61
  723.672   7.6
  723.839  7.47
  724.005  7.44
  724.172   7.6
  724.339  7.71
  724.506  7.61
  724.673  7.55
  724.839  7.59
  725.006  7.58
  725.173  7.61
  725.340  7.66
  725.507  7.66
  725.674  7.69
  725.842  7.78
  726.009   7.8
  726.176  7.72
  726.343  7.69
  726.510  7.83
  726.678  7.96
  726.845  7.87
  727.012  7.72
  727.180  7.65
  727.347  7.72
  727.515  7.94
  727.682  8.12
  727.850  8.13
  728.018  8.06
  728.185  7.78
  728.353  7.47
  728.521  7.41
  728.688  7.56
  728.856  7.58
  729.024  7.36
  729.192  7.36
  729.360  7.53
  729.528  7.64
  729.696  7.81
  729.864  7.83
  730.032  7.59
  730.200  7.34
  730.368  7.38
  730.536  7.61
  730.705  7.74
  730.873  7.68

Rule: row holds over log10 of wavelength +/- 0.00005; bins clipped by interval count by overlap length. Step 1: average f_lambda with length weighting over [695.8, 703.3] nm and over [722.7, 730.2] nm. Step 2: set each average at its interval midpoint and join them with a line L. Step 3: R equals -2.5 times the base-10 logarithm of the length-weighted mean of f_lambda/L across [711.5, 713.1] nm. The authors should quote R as 0.08 mag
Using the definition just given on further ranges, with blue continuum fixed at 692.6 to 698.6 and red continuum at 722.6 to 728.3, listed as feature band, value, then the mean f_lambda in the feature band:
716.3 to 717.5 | 0.06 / 7.38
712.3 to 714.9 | 0.10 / 7.19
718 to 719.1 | 0.06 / 7.38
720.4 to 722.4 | 0.03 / 7.53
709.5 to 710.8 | 0.07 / 7.45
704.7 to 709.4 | 0.02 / 7.81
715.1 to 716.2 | 0.08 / 7.3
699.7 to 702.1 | 0.00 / 8.11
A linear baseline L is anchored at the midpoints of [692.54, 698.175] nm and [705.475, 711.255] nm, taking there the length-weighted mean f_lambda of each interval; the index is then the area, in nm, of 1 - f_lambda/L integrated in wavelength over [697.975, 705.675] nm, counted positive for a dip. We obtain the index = -0.268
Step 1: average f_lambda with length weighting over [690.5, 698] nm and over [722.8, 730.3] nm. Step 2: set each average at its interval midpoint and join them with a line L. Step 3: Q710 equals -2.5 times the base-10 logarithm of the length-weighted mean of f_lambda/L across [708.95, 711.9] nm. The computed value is 0.07 mag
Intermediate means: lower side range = 8.16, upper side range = 7.65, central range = 7.43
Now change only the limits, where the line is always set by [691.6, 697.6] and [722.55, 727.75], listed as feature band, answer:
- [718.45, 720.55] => 0.064 mag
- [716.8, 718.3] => 0.031 mag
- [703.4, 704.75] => -0.040 mag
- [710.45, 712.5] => 0.080 mag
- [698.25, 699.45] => -0.007 mag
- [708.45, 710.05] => 0.049 mag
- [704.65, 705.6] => -0.033 mag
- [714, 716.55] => 0.086 mag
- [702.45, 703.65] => -0.033 mag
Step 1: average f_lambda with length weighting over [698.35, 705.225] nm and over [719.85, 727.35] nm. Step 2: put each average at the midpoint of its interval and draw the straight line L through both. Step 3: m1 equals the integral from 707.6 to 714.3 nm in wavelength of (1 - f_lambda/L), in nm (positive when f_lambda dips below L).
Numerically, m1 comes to 0.455 nm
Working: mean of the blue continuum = 8.18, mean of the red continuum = 7.57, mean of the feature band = 7.39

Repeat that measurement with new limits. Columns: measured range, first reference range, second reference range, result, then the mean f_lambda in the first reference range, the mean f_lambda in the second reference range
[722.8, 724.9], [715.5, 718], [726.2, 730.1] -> 0.02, 7.41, 7.72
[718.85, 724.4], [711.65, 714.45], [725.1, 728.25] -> 0.10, 7.23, 7.81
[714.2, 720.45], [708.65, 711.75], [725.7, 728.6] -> 0.20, 7.43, 7.8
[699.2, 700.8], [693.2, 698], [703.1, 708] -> 0.02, 8.22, 8.05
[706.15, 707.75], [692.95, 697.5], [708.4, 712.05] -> -0.05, 8.21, 7.44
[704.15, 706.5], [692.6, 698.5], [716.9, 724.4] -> -0.05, 8.17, 7.47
